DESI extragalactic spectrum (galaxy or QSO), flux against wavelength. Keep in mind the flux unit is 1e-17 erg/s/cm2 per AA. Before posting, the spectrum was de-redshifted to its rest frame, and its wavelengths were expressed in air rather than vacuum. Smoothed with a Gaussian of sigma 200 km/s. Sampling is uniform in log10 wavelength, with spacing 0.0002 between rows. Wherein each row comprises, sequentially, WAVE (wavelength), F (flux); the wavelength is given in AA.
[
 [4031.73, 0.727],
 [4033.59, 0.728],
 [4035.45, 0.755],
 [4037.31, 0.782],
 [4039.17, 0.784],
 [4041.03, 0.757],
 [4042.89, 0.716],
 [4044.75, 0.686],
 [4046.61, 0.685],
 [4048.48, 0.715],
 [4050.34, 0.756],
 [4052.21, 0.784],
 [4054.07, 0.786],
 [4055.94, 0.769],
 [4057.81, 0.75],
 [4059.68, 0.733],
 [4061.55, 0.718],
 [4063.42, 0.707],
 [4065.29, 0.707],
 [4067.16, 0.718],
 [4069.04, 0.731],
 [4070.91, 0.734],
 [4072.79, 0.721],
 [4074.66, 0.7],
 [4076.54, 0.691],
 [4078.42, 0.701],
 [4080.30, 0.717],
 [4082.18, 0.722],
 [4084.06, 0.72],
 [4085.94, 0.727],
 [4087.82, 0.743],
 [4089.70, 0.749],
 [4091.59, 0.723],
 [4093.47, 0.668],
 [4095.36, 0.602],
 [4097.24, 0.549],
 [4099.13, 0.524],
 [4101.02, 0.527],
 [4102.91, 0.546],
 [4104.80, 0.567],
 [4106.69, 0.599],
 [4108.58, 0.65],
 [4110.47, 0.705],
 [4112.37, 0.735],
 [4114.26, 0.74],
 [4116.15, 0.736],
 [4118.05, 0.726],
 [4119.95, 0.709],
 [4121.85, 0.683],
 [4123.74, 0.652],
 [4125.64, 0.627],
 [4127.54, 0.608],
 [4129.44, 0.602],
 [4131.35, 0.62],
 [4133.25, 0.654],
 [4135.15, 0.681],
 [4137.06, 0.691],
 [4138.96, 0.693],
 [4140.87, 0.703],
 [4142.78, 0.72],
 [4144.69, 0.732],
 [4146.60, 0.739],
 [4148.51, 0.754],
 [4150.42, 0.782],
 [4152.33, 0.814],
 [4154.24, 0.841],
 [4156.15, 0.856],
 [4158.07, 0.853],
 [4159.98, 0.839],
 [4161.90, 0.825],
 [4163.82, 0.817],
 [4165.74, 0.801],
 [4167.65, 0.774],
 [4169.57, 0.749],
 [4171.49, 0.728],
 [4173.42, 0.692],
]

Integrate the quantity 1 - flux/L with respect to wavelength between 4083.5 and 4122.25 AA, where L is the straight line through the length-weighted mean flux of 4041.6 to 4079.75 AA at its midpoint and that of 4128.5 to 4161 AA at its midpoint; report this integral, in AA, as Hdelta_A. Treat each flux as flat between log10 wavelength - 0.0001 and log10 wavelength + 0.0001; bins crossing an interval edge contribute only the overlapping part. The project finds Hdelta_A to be 3.7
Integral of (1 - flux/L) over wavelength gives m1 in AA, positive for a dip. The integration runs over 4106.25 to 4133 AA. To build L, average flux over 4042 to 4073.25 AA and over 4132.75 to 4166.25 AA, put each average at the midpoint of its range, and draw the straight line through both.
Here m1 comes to 3.0 AA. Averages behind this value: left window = 0.73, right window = 0.767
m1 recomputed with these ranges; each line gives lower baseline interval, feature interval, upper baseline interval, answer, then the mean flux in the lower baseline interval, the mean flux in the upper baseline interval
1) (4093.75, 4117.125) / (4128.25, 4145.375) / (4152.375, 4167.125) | 1.58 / 0.625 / 0.831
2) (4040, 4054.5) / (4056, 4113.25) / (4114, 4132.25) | 1.77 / 0.735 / 0.668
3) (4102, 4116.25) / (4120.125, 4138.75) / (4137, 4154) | 1.42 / 0.656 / 0.743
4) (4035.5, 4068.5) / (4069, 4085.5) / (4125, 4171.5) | 0.55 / 0.739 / 0.741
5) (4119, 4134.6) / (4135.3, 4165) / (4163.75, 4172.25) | -2.38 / 0.646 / 0.771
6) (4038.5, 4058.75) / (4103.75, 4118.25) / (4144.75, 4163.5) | 1.91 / 0.744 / 0.808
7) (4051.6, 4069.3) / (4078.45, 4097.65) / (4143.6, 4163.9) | 1.57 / 0.74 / 0.804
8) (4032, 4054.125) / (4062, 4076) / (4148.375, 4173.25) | 0.72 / 0.742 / 0.801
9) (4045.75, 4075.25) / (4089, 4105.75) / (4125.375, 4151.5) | 2.54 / 0.733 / 0.688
